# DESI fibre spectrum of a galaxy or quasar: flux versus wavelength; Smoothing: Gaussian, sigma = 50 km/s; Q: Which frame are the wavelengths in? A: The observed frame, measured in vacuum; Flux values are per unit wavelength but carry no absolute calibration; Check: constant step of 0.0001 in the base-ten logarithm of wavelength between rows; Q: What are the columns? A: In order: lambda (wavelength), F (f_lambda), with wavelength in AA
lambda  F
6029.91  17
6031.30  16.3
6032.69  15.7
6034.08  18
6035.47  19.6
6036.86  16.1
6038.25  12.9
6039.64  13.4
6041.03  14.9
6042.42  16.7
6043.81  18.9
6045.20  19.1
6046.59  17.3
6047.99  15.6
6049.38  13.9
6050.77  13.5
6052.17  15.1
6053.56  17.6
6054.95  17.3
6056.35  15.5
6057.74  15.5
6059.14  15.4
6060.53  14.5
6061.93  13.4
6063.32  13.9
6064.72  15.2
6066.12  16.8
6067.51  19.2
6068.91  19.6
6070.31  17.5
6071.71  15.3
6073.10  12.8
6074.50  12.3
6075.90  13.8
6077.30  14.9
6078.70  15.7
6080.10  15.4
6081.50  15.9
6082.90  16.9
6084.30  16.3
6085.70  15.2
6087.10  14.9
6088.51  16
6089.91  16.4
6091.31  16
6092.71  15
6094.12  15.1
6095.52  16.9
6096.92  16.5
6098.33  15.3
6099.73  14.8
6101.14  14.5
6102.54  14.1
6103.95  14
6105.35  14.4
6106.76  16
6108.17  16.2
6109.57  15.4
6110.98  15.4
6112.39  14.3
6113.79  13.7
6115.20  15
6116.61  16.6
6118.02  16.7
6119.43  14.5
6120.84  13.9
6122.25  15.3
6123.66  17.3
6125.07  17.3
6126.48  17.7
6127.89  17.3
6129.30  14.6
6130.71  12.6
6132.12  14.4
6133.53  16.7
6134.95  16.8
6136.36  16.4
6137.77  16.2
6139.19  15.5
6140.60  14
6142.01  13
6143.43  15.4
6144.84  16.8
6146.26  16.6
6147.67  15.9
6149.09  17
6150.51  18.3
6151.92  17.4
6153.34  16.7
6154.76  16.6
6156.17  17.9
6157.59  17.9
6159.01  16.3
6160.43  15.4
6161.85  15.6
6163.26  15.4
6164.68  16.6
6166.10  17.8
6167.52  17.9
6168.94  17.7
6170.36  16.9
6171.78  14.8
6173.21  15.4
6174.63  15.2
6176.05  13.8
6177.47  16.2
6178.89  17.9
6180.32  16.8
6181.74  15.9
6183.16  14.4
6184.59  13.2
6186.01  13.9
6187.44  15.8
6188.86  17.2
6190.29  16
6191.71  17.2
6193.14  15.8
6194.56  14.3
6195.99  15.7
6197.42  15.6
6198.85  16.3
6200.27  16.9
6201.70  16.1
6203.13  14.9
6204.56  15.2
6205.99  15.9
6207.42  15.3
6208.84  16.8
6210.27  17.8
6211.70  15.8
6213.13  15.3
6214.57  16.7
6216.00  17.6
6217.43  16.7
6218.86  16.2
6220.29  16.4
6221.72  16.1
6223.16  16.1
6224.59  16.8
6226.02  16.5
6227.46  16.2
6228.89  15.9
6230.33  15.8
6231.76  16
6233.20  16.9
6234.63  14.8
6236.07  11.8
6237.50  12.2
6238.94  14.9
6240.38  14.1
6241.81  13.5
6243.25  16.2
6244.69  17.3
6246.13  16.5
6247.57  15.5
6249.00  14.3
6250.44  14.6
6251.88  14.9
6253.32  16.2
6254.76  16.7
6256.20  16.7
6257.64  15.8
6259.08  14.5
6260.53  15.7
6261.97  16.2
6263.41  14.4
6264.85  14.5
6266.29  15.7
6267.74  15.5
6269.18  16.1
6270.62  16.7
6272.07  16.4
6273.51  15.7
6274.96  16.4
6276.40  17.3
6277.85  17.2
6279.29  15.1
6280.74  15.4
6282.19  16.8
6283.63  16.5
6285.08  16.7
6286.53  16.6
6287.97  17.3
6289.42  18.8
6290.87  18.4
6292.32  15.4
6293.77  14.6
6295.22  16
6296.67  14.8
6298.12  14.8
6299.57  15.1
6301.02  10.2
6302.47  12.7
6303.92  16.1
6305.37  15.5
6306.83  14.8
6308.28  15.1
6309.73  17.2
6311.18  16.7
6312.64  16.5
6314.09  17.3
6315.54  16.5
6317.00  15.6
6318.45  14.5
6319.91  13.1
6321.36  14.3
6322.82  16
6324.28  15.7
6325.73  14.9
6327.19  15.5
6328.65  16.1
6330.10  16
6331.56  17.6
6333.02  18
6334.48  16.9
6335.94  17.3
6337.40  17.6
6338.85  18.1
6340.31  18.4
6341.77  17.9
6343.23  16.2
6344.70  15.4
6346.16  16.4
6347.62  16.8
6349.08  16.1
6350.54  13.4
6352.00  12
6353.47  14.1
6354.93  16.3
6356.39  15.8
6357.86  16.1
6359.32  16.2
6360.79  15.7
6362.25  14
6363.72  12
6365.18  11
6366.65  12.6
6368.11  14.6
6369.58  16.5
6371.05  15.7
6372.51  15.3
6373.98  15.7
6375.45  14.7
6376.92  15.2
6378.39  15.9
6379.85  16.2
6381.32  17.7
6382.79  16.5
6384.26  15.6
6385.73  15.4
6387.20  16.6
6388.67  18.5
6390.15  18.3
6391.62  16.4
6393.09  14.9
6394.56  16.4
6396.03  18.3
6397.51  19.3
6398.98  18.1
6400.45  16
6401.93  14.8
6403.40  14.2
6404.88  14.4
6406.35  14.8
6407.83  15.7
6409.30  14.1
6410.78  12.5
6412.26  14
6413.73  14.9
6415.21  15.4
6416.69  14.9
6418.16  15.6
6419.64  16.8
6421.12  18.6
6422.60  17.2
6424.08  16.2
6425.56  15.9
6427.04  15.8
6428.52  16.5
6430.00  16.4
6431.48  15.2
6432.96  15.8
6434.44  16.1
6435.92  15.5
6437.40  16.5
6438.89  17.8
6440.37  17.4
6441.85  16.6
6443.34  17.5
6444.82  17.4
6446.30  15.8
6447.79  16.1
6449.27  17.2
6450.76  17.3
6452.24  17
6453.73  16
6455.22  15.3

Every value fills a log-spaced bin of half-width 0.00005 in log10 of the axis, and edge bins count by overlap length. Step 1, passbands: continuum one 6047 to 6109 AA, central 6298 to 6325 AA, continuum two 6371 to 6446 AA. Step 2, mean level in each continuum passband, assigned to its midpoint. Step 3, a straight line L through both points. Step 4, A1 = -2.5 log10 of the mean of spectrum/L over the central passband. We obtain 0.05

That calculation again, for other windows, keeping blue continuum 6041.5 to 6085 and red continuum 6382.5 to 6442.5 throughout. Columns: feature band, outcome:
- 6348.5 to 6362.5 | 0.07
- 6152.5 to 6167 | -0.05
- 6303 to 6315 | -0.01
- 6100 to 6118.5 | 0.06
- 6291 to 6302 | 0.10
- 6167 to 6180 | -0.02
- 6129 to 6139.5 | 0.03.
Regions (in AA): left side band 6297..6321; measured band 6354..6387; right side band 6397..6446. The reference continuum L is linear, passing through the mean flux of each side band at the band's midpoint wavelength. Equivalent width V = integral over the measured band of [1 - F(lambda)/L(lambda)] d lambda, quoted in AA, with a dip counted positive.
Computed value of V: 0.7 AA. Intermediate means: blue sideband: 15.1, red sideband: 16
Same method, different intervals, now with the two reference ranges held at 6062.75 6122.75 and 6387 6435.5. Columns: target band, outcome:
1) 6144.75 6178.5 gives -2.07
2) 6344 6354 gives 0.63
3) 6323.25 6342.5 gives -1.27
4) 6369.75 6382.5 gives 0.07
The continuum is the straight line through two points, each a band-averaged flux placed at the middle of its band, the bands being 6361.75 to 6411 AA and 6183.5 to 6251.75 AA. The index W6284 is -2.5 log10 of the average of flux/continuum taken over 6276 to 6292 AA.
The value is -0.08 mag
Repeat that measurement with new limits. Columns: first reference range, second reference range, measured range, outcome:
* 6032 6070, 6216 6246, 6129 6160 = -0.015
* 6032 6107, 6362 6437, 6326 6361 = -0.038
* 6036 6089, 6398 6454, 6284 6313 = 0.016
